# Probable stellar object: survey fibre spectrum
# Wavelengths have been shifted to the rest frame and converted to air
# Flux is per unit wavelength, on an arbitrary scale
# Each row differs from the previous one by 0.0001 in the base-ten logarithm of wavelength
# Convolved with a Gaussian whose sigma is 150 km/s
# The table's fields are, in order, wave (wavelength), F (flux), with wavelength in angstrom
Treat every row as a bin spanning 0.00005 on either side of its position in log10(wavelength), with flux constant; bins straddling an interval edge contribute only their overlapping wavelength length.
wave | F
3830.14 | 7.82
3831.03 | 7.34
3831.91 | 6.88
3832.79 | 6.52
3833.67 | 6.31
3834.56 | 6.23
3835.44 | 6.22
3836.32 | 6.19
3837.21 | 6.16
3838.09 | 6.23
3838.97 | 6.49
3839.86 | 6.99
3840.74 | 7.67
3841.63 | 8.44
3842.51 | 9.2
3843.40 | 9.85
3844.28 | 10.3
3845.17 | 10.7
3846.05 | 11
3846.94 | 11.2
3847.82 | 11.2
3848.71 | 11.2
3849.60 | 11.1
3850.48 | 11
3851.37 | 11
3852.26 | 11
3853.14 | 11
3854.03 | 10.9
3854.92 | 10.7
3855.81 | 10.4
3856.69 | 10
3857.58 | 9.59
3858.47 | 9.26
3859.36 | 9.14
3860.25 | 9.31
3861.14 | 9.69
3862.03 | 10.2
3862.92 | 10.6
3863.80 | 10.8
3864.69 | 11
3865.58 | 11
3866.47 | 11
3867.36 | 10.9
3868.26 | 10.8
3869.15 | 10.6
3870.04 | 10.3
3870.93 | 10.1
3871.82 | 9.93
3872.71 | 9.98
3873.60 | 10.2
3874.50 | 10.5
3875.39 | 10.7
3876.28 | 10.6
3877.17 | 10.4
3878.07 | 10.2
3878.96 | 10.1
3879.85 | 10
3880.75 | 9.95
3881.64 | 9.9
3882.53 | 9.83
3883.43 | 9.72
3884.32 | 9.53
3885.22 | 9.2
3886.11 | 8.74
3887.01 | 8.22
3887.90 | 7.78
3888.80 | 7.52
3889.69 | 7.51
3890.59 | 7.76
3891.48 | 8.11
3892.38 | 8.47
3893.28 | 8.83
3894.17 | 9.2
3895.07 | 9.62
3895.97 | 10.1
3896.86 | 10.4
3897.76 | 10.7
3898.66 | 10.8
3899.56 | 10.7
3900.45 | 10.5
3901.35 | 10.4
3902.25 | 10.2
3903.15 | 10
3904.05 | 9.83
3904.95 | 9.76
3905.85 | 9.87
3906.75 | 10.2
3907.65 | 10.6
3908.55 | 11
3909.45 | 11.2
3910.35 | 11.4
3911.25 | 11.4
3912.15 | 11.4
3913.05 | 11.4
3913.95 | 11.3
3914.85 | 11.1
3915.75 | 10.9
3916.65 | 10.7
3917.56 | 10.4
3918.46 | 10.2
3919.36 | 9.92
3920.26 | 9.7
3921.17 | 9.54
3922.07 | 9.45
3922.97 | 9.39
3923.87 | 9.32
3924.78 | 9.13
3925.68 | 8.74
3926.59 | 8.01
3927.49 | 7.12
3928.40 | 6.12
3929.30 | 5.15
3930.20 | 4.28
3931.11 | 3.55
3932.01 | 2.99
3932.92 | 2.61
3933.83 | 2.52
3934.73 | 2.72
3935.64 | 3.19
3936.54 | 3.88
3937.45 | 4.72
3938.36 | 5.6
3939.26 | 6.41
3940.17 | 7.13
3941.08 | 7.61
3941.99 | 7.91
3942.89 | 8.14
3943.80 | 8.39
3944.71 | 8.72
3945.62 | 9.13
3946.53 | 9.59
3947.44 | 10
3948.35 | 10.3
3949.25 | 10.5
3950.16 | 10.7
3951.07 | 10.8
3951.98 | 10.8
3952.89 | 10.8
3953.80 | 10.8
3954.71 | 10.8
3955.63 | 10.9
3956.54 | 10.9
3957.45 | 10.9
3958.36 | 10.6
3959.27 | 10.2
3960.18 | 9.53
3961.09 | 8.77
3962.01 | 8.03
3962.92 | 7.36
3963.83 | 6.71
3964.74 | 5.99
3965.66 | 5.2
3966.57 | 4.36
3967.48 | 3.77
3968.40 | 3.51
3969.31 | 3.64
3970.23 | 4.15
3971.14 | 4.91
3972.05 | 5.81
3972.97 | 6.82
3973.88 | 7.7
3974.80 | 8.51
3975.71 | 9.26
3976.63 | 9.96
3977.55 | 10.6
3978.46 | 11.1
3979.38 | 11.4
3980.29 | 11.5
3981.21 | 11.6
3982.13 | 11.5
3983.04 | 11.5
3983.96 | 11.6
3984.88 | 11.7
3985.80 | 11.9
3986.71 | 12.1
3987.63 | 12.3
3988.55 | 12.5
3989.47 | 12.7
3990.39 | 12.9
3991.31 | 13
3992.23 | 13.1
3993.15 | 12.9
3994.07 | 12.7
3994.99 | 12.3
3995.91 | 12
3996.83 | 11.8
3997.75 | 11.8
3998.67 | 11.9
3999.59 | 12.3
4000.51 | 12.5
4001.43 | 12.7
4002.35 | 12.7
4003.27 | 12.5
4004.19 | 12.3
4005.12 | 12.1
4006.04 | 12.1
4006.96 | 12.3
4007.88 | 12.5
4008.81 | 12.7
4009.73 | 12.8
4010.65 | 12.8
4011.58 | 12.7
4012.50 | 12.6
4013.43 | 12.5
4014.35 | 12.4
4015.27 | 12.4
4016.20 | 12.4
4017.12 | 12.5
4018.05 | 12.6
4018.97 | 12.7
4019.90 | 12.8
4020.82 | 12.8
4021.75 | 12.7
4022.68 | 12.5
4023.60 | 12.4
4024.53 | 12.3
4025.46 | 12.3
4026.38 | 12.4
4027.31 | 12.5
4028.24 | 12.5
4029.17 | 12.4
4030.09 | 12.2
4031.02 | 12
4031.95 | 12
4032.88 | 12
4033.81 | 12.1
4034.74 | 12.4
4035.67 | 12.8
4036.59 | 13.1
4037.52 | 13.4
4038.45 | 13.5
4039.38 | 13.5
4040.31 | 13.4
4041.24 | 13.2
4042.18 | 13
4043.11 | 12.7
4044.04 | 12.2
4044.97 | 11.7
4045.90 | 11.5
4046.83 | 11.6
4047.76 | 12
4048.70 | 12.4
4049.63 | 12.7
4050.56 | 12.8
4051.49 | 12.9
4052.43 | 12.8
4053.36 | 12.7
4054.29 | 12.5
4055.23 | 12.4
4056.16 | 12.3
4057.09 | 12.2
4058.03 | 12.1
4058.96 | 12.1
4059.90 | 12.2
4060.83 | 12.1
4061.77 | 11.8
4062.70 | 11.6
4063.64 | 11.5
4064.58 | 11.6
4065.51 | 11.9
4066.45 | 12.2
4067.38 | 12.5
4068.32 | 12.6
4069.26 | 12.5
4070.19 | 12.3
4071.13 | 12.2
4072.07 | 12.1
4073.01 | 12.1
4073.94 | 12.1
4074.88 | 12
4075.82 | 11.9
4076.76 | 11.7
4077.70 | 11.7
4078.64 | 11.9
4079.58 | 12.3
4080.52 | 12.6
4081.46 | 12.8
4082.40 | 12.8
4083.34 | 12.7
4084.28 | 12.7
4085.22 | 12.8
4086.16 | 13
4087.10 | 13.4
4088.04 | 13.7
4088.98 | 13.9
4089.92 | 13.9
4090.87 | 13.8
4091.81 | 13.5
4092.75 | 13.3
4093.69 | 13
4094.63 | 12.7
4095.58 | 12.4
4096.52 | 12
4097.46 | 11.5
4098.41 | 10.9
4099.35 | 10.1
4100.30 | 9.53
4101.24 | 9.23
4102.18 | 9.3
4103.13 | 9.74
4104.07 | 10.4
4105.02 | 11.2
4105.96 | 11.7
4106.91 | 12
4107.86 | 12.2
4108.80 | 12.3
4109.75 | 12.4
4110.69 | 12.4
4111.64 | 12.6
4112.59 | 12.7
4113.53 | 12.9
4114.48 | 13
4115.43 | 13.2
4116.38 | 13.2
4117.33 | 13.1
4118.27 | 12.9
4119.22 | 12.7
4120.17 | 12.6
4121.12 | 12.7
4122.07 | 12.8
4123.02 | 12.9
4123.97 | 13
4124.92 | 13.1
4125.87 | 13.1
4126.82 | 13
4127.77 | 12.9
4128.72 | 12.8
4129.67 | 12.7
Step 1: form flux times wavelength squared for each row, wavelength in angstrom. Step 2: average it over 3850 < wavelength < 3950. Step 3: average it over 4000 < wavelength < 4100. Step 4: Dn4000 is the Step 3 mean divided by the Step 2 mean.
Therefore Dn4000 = 1.46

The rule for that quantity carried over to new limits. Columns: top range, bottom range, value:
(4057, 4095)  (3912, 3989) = 1.56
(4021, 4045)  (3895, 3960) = 1.48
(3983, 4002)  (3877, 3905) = 1.37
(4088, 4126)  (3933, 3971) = 1.74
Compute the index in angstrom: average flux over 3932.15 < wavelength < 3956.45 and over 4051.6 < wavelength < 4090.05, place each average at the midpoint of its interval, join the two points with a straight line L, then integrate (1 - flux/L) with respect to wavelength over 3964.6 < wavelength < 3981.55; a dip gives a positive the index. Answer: 3.0 angstrom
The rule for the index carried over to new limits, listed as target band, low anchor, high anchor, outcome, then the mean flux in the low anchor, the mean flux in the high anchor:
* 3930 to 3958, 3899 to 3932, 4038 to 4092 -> 6.7 angstrom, 9.47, 12.5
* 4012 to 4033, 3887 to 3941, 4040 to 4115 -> -2.8 angstrom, 8.5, 12.2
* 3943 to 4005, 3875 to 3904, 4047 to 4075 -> 4.9 angstrom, 9.55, 12.2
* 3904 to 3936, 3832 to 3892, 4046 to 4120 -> 5.3 angstrom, 9.48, 12.2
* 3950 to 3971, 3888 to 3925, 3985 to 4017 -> 5.9 angstrom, 9.98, 12.4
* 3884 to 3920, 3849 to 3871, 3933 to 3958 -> -2.3 angstrom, 10.5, 8.22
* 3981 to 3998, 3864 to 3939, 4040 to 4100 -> -2.2 angstrom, 9.06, 12.4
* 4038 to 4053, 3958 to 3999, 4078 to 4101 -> -1.7 angstrom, 9.62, 12.5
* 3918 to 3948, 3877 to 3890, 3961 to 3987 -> 5.9 angstrom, 9.23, 8.28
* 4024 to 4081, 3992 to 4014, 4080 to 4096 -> 2.2 angstrom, 12.4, 13.1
